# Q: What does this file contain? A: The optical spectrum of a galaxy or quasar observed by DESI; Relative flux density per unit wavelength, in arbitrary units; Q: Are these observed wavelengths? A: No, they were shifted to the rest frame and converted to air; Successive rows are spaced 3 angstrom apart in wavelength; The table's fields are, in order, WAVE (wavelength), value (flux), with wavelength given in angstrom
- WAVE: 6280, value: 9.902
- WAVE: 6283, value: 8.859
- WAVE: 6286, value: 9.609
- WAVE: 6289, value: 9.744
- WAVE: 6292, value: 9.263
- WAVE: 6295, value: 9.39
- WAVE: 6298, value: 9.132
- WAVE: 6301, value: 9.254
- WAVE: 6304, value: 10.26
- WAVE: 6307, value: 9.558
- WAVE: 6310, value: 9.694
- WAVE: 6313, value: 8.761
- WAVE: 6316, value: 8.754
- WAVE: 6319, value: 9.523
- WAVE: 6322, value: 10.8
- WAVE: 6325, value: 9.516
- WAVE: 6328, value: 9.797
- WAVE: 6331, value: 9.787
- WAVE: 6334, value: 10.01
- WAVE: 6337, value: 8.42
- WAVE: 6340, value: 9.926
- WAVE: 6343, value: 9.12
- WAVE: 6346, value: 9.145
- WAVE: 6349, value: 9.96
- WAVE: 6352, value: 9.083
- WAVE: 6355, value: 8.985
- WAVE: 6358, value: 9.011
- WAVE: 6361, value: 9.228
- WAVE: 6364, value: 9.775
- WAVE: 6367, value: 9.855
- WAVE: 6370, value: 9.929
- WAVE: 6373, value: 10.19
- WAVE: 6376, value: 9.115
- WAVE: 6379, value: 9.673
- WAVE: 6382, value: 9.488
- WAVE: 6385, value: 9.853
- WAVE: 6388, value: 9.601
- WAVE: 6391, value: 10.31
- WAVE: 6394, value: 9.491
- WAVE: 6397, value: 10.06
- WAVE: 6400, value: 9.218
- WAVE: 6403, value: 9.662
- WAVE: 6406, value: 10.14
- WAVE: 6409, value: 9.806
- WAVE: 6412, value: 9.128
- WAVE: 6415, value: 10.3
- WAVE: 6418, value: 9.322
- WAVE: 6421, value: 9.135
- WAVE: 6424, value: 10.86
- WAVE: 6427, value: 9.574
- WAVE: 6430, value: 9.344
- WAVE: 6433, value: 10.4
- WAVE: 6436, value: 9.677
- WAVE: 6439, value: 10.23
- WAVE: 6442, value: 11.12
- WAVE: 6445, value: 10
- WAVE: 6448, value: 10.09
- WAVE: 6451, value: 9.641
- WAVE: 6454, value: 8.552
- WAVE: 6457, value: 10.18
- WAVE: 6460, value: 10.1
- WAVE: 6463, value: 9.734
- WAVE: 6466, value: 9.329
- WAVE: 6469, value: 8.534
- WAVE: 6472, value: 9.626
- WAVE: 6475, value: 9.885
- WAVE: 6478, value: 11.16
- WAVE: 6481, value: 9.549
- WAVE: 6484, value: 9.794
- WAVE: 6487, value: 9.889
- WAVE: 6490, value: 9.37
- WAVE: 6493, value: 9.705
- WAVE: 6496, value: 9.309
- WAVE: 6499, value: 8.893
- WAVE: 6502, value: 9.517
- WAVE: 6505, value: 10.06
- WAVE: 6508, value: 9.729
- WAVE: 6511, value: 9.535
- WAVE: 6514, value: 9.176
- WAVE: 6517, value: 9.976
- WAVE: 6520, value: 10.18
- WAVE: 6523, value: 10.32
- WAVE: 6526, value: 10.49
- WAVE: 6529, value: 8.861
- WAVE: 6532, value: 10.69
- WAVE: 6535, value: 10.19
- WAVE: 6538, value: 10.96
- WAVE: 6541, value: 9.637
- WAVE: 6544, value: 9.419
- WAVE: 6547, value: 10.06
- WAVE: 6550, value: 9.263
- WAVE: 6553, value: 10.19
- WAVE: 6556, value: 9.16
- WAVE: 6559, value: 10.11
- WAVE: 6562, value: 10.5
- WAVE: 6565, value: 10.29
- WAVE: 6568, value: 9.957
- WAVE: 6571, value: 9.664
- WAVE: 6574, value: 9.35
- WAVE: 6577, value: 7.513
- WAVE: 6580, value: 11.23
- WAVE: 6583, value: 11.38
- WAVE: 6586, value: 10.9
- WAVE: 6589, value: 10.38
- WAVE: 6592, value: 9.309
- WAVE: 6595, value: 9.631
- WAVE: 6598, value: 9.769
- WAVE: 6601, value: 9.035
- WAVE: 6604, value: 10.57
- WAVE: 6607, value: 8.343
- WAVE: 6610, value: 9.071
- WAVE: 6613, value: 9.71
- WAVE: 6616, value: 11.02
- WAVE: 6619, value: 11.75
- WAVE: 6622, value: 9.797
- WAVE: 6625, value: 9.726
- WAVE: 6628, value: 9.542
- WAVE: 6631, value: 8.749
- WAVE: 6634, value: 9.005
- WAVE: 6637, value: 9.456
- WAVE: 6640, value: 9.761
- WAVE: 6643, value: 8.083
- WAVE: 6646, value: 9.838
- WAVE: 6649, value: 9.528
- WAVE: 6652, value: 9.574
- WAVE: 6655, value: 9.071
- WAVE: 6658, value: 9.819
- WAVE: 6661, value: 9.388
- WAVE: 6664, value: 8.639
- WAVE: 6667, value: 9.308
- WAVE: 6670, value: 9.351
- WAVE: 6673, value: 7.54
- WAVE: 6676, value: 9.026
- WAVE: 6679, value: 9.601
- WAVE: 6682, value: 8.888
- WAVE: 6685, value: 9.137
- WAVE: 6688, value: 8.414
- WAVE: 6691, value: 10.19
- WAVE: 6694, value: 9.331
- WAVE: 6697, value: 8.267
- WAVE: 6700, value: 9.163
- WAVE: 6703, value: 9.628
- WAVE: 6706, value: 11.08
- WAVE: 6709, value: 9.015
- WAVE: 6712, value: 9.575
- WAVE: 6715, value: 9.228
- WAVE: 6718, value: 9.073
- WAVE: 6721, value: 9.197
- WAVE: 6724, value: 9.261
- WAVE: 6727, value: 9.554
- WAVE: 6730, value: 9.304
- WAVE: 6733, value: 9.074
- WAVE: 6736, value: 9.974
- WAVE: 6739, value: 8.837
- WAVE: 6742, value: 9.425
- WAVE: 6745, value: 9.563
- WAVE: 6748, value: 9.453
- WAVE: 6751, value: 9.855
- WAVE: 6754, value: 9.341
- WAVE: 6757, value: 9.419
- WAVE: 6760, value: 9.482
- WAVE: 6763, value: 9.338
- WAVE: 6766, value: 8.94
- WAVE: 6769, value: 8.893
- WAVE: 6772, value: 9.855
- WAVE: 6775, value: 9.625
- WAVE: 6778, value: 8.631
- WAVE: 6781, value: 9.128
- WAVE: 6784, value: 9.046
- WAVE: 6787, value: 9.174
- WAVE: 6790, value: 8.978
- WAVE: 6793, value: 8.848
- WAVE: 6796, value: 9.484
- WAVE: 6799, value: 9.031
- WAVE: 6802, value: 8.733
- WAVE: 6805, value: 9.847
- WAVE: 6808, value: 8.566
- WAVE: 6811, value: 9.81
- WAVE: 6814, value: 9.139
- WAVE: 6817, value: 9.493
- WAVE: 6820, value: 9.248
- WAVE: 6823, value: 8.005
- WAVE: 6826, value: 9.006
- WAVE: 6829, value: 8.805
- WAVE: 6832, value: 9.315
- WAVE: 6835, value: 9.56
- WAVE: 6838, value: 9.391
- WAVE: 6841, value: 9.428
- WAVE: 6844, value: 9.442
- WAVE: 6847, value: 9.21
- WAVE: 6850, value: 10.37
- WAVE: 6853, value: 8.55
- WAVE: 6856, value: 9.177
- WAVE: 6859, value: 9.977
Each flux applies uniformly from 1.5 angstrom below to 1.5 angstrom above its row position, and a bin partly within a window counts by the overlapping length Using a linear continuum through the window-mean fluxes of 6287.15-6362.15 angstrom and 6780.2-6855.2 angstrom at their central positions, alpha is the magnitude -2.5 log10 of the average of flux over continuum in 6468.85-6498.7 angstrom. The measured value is -0.04 mag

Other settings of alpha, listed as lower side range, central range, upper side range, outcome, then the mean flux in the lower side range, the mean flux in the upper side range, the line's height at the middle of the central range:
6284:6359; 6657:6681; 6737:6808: 0.03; 9.46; 9.25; 9.3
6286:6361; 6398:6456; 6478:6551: -0.02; 9.45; 9.81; 9.64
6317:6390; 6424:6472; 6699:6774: -0.03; 9.57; 9.42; 9.54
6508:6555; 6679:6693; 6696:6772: 0.03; 9.92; 9.37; 9.5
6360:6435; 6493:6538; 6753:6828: -0.03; 9.74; 9.16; 9.57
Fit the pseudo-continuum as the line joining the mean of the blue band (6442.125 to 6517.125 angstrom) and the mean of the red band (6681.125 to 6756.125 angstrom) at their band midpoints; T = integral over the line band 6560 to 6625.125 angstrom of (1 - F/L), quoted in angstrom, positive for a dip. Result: -2.9 angstrom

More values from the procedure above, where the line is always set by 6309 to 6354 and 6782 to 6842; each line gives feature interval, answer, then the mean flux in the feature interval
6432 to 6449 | -1.5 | 10.3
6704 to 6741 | -0.9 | 9.43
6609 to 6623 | -1.6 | 10.3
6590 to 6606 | -0.6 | 9.64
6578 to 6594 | -2.1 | 10.5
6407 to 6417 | -0.3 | 9.74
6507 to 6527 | -1.2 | 9.91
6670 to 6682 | 0.5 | 8.82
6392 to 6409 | -0.6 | 9.74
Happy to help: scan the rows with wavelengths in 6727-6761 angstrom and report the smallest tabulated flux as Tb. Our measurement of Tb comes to 8.837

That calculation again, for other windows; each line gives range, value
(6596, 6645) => 8.083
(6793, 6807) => 8.733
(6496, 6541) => 8.861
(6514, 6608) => 7.513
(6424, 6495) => 8.534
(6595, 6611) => 8.343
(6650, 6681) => 7.54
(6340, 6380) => 8.985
